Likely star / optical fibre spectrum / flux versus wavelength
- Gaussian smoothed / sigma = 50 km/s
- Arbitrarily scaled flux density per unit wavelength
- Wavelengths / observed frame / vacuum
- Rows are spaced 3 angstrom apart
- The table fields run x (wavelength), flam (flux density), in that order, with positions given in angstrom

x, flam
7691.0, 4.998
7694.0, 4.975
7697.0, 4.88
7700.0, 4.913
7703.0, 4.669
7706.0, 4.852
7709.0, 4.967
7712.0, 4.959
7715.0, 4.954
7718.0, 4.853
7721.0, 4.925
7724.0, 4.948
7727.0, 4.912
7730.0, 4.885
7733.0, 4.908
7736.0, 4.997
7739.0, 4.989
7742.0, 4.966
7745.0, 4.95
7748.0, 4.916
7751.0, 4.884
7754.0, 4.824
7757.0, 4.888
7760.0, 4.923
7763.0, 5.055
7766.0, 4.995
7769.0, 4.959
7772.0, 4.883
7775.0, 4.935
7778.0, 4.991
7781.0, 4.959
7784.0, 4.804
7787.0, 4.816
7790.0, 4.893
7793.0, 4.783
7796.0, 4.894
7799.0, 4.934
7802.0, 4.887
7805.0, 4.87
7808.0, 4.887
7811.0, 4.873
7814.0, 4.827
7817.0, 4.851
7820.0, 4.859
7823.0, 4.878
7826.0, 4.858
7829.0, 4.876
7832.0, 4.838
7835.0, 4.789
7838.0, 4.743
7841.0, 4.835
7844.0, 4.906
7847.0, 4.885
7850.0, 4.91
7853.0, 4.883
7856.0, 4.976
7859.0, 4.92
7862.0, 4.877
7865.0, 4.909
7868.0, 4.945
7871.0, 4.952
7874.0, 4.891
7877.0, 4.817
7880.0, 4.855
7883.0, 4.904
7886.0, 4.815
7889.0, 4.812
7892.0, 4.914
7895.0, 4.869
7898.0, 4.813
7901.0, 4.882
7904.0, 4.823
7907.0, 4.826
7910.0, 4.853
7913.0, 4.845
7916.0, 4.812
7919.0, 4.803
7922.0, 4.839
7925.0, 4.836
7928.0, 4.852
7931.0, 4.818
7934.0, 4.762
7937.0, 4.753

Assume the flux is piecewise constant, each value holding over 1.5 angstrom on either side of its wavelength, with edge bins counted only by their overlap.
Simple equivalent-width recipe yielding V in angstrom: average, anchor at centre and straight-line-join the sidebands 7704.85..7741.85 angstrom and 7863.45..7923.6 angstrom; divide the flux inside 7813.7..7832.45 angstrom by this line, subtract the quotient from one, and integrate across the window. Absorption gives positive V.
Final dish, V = 0.1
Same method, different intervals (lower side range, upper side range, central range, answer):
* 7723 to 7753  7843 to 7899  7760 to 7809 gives 0.1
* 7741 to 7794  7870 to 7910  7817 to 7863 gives 0.1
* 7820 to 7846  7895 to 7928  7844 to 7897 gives -0.6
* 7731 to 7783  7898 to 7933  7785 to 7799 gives 0.2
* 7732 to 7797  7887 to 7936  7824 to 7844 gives 0.2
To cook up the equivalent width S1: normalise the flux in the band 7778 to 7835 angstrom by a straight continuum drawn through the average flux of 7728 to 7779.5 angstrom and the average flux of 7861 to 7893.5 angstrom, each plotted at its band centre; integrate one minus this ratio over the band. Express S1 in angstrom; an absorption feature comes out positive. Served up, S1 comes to 0.54 angstrom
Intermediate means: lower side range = 4.94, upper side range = 4.88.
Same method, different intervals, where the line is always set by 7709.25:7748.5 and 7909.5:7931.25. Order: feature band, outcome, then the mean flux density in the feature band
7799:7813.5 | 0.04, 4.88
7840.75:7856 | -0.08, 4.9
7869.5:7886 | -0.08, 4.88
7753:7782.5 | -0.16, 4.94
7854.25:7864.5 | -0.12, 4.92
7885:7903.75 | -0.01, 4.85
